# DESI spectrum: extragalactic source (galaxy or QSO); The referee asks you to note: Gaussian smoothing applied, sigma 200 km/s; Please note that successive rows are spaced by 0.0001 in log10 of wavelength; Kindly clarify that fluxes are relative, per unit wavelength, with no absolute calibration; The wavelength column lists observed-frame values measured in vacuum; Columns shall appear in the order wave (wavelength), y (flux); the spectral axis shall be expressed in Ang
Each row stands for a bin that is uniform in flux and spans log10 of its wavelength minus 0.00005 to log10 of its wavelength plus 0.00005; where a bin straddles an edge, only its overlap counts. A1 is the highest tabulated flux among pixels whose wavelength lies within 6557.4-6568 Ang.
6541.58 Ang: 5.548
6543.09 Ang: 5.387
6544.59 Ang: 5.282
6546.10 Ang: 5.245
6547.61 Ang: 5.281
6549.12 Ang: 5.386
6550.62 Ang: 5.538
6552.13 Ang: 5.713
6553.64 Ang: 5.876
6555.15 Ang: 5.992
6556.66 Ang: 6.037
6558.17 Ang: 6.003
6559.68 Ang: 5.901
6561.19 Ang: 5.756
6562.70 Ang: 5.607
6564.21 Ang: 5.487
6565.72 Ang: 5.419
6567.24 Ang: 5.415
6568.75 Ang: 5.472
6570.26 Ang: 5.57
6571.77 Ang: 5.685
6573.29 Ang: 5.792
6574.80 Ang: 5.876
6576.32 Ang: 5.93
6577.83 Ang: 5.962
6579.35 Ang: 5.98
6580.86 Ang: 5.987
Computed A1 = 6.003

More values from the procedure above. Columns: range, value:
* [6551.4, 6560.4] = 6.037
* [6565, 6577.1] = 5.93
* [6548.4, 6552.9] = 5.713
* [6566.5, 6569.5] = 5.472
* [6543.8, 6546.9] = 5.282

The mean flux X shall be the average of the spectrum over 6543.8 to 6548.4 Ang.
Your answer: 5.27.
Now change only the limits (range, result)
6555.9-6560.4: 5.98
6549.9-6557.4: 5.83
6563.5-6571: 5.47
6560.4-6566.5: 5.57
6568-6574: 5.63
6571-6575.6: 5.78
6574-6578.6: 5.92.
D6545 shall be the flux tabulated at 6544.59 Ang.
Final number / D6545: 5.282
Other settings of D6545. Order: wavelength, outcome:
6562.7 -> 5.607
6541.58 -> 5.548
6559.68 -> 5.901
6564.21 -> 5.487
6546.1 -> 5.245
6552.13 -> 5.713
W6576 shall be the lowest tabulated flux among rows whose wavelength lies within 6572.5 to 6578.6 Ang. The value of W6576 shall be 5.792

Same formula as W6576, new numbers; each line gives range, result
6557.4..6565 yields 5.487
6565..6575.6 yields 5.415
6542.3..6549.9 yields 5.245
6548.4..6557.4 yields 5.386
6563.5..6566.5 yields 5.419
